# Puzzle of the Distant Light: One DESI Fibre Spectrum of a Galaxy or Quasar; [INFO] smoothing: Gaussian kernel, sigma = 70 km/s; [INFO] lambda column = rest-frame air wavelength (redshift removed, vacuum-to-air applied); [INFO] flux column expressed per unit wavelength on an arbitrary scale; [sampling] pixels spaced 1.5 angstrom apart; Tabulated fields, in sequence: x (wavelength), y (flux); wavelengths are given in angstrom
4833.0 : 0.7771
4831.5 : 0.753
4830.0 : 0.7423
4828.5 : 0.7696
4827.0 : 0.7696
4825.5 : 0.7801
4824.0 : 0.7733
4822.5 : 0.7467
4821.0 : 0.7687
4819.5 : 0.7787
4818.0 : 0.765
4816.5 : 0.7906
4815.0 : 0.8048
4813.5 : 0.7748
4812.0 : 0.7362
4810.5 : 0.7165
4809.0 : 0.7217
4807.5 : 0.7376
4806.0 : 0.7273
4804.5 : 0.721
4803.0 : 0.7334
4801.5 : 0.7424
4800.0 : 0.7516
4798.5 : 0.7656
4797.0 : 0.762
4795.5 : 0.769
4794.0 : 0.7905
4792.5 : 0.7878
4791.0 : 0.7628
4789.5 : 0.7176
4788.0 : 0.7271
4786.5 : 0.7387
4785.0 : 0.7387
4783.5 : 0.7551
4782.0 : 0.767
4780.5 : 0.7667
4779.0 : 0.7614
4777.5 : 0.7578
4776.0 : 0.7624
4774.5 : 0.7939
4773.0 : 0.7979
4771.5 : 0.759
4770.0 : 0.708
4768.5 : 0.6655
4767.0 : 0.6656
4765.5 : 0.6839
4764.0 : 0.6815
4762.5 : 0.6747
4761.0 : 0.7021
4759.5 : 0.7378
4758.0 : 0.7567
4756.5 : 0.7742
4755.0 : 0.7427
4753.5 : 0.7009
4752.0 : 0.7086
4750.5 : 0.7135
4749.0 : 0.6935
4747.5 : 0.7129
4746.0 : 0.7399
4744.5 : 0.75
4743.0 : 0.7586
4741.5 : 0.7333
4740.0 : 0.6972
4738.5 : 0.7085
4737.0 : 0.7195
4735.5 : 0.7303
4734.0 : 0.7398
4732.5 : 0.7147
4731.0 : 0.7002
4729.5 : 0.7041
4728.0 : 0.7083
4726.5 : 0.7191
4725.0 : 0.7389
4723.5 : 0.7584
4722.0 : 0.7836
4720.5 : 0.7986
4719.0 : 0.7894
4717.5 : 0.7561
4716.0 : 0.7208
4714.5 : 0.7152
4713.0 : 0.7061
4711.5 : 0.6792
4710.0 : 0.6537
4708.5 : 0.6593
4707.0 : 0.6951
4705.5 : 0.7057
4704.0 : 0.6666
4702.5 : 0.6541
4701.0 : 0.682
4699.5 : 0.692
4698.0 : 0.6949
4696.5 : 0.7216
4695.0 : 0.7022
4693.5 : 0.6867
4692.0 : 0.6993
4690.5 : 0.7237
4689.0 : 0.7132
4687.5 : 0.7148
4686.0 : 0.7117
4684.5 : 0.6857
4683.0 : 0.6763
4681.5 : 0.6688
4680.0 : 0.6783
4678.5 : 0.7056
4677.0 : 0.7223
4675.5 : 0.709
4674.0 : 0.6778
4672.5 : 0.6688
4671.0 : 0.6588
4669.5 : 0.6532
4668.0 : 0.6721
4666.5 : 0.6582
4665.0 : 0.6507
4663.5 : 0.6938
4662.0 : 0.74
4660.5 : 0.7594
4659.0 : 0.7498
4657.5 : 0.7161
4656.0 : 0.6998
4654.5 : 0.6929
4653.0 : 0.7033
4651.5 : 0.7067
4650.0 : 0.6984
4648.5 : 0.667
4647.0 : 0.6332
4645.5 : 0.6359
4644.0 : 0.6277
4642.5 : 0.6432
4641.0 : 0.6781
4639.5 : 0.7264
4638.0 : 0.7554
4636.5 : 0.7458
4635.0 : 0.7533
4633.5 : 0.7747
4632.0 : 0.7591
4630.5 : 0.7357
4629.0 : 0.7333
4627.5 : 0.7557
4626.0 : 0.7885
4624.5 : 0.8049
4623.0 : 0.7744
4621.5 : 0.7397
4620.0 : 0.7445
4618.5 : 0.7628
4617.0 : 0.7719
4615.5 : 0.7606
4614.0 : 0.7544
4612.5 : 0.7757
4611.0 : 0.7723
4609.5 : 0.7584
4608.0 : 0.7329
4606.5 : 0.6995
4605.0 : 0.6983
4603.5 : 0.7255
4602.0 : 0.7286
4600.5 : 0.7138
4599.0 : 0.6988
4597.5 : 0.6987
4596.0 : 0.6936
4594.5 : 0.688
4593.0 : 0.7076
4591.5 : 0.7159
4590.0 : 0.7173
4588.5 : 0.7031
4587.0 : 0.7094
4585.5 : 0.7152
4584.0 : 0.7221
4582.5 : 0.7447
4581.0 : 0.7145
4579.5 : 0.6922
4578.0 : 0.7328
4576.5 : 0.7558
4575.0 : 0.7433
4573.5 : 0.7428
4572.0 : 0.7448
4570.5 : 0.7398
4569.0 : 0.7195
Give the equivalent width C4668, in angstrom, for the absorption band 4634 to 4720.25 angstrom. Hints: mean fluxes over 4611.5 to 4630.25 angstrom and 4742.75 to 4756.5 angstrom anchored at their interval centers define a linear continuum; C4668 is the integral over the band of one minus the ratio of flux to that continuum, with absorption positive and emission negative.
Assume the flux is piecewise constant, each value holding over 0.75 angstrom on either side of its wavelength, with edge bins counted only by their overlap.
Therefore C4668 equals 5.8 angstrom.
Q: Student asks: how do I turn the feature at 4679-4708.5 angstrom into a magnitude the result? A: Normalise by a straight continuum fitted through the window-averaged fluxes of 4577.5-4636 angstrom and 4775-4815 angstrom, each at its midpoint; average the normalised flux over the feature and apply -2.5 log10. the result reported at 0.08 mag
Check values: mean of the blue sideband 0.735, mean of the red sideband 0.751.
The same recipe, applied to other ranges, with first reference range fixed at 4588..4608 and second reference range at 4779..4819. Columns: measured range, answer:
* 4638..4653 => 0.07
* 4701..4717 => 0.07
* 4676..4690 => 0.04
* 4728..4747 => 0.02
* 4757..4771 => 0.07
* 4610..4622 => -0.07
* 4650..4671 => 0.04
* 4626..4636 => -0.06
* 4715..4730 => -0.02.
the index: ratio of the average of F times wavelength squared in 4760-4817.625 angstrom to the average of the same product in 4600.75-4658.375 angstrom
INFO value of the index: 1.1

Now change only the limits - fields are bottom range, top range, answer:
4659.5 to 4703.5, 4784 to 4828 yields 1.15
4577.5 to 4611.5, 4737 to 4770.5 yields 1.07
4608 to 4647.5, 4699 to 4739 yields 1.01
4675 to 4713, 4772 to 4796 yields 1.14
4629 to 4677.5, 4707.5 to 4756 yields 1.07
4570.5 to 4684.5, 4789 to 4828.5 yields 1.14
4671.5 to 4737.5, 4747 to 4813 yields 1.07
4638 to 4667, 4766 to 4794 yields 1.14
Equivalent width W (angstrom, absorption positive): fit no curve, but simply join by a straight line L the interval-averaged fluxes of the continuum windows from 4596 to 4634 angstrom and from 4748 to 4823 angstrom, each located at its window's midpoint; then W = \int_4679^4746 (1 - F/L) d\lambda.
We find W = 2.8 angstrom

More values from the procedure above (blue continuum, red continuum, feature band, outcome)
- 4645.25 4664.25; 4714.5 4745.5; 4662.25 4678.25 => 0.7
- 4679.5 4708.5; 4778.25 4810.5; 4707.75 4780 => -0.5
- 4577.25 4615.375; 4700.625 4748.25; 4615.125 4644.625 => -0.9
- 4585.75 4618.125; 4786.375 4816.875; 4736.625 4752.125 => 0.5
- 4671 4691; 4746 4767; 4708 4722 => -0.4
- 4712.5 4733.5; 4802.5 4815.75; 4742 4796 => 0.2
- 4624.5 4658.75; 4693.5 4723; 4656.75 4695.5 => 0.8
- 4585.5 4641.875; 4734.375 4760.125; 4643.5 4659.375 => 1.1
